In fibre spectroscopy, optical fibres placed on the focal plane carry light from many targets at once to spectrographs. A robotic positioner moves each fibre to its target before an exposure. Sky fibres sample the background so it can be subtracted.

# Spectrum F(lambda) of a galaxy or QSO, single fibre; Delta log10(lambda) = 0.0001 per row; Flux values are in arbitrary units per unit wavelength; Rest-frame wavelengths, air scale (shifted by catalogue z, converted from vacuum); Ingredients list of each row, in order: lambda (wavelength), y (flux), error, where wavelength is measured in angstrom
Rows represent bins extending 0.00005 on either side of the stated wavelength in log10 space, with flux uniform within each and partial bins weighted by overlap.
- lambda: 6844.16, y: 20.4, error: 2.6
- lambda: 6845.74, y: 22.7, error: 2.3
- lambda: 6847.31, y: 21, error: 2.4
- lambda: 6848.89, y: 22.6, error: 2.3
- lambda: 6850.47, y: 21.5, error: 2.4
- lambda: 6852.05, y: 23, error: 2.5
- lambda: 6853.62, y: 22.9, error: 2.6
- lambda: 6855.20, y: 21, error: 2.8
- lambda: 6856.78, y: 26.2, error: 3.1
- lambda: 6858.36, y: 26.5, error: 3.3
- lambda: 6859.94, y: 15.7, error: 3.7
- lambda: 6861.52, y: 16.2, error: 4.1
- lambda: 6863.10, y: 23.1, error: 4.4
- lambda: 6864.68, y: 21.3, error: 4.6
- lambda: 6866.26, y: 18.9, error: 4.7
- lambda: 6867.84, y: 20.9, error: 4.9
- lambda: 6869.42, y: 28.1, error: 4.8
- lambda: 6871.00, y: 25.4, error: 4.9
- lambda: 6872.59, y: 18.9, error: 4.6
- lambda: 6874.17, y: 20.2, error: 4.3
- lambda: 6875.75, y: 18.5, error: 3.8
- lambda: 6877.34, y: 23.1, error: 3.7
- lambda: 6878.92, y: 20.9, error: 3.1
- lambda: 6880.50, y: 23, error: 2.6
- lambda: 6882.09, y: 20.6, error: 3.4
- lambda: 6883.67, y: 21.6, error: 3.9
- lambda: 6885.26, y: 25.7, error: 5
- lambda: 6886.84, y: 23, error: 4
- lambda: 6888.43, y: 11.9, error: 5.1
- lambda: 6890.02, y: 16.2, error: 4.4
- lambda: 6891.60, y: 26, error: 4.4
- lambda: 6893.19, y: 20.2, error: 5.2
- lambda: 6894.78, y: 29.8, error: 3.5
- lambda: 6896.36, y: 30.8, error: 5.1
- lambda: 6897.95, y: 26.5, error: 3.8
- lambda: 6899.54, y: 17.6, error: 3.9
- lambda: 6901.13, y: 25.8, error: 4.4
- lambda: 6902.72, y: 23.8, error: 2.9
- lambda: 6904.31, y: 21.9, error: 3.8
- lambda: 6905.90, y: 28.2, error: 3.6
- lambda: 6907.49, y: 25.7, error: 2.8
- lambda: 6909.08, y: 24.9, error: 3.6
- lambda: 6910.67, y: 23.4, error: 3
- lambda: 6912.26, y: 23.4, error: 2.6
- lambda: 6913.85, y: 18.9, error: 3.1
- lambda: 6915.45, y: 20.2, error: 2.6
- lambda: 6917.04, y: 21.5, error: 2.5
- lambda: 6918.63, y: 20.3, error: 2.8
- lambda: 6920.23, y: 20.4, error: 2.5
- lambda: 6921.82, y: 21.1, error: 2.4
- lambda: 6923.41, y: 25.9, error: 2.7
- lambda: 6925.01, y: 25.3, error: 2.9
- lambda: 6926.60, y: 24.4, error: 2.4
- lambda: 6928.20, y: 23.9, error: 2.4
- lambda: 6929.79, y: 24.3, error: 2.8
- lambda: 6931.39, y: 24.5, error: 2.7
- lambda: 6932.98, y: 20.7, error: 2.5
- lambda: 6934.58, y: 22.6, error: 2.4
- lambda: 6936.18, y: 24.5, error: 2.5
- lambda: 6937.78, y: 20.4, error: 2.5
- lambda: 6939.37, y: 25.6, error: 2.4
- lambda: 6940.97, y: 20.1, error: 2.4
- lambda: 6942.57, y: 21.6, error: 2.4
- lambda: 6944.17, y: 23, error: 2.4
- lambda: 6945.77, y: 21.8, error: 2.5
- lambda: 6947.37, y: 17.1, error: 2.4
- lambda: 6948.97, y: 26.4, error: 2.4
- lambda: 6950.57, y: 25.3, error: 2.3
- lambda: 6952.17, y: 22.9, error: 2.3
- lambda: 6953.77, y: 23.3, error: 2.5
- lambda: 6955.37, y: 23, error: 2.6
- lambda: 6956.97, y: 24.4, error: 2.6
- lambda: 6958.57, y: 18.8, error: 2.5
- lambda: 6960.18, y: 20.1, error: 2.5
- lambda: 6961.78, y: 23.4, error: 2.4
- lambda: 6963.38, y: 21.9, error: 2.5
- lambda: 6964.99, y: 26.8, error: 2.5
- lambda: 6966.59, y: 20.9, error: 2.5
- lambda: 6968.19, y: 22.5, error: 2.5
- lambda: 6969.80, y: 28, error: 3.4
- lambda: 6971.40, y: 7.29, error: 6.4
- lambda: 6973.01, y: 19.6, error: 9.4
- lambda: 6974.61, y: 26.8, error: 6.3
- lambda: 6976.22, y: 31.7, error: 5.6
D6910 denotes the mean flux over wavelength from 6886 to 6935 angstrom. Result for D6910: 23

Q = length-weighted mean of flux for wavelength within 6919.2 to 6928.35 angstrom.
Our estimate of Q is 23.4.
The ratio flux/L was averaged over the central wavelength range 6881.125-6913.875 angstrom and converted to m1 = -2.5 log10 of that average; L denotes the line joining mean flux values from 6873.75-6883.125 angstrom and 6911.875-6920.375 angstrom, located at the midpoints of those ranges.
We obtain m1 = -0.116 mag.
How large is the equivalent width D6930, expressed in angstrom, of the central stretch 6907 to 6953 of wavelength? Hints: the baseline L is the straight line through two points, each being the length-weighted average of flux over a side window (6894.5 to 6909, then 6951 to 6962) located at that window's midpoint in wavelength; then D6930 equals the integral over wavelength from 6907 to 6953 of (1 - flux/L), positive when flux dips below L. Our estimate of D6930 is 2.0 angstrom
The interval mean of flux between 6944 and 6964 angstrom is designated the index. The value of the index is 22.4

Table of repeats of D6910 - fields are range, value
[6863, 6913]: 22.8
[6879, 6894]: 20.9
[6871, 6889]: 21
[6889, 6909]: 24.3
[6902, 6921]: 22.7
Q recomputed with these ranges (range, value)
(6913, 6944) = 22.4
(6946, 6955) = 22.9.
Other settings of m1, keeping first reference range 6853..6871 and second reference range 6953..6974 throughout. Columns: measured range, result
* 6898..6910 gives -0.11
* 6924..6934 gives -0.10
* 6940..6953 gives -0.03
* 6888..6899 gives -0.07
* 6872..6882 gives 0.06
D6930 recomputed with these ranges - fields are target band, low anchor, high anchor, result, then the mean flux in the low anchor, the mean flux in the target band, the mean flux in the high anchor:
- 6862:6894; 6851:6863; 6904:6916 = 1.5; 21.7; 21.3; 23.4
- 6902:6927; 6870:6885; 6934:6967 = -1.1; 21.6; 23.1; 22.6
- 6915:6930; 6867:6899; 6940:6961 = -0.3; 22.5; 22.7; 22.2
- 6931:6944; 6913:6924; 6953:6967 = -0.4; 21.1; 22.5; 22.6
